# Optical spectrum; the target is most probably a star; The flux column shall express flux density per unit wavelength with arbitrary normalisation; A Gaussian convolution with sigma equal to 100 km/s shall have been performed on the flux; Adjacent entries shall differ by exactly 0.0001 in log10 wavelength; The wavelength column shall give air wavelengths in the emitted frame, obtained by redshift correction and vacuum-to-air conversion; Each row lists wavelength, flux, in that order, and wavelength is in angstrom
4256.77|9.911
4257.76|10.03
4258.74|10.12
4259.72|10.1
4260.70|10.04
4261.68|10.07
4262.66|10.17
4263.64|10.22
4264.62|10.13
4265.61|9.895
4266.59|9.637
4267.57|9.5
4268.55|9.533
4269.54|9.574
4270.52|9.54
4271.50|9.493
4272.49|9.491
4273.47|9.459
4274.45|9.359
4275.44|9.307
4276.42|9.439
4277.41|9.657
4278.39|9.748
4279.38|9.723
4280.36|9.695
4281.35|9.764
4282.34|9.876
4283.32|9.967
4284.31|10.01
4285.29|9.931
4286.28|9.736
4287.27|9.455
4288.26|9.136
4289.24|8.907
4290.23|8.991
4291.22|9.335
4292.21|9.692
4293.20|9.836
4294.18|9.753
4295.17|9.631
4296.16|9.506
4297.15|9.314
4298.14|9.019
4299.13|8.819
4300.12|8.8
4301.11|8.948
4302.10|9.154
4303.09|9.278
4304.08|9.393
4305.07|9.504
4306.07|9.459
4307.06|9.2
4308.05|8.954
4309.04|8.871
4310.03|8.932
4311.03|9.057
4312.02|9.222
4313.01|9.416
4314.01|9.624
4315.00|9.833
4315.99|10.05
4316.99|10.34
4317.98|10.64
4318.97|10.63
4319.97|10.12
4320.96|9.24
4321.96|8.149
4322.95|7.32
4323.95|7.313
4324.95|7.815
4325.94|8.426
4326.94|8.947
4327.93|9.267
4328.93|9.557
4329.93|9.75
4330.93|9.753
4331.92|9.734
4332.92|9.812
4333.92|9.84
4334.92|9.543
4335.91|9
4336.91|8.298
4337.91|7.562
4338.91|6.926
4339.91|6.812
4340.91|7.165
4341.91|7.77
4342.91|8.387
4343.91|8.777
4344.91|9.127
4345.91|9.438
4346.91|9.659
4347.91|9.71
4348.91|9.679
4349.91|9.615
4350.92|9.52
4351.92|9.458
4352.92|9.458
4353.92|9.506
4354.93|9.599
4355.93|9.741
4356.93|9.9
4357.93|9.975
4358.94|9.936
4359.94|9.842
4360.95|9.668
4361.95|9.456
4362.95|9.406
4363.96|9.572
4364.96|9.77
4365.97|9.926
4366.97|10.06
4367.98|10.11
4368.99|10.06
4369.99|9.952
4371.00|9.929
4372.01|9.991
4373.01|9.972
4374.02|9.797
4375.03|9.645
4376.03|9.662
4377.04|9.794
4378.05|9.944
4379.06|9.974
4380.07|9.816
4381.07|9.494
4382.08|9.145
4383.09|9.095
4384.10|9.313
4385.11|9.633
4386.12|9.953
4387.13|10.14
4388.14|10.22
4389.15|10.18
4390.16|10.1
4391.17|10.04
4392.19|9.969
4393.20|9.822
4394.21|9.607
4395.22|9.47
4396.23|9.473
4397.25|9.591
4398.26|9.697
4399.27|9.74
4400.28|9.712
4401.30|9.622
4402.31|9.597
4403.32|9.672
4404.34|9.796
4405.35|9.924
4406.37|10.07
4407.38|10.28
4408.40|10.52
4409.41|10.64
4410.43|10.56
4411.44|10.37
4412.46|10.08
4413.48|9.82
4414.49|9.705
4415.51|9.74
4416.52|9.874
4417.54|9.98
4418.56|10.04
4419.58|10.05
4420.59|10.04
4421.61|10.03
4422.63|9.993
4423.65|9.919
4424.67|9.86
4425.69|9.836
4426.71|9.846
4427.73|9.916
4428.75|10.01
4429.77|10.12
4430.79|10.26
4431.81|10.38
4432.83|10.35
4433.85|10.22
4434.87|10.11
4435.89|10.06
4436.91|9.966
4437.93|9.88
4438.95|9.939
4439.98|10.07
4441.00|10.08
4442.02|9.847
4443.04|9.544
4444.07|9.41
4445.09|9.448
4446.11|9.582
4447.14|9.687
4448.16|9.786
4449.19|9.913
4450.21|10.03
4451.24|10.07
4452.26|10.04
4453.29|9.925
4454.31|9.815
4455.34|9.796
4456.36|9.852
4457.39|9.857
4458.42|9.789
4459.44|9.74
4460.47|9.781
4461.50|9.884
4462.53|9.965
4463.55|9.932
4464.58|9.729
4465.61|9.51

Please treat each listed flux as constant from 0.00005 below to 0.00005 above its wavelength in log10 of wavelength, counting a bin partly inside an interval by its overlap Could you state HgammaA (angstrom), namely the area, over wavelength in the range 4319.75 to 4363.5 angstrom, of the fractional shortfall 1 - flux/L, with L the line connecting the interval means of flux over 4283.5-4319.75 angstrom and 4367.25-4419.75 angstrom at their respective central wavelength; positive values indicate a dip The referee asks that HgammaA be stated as 2.7 angstrom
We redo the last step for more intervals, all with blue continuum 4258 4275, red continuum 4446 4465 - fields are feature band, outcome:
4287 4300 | 0.6 angstrom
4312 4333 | 1.1 angstrom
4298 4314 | 1.1 angstrom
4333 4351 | 2.0 angstrom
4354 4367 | 0.1 angstrom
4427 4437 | -0.3 angstrom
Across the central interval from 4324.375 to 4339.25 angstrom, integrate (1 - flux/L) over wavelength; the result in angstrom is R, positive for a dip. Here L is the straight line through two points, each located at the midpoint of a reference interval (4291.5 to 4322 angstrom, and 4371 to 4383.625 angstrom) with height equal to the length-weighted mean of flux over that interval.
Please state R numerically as 0.9 angstrom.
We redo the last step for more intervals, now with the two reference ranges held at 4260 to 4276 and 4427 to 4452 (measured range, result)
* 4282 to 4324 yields 1.68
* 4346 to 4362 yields 0.27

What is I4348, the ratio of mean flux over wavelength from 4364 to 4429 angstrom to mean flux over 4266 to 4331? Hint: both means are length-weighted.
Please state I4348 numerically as 1.05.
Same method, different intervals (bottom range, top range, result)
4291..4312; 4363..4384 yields 1.06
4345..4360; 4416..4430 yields 1.03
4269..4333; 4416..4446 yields 1.06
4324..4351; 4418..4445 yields 1.13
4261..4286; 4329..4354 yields 0.92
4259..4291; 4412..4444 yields 1.03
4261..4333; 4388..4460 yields 1.05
